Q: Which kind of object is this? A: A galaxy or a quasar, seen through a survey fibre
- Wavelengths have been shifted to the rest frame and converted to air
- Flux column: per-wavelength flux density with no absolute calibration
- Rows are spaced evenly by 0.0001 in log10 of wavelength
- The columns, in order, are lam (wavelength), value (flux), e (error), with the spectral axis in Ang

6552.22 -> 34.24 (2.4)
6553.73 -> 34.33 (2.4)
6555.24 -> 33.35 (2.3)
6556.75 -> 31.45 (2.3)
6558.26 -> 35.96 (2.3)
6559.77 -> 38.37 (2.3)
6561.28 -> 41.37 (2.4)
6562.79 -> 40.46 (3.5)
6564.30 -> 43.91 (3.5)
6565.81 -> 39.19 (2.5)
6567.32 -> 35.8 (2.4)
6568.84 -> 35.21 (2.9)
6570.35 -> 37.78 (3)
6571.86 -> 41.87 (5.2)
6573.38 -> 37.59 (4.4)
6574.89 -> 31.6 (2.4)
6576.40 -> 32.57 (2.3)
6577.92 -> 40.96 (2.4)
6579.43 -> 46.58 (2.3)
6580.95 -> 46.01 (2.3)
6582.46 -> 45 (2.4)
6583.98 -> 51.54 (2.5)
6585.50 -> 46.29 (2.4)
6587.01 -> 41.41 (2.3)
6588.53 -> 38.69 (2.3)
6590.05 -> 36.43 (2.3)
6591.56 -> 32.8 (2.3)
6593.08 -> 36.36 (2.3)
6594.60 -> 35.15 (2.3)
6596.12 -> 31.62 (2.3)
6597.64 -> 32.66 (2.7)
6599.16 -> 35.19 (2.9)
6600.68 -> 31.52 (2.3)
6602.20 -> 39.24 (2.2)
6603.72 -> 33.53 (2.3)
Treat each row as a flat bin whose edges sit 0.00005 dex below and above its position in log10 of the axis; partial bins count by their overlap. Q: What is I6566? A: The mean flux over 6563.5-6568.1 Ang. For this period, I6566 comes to 39.6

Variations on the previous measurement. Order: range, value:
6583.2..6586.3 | 48.8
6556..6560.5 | 35.2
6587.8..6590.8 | 37.5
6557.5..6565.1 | 40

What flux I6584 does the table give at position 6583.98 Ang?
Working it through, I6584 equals 51.54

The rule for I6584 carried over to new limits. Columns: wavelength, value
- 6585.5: 46.29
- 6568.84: 35.21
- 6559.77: 38.37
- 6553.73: 34.33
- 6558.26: 35.96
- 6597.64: 32.66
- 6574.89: 31.6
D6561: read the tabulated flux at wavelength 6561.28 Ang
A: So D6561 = 41.37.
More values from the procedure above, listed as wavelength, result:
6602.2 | 39.24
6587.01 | 41.41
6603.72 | 33.53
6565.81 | 39.19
